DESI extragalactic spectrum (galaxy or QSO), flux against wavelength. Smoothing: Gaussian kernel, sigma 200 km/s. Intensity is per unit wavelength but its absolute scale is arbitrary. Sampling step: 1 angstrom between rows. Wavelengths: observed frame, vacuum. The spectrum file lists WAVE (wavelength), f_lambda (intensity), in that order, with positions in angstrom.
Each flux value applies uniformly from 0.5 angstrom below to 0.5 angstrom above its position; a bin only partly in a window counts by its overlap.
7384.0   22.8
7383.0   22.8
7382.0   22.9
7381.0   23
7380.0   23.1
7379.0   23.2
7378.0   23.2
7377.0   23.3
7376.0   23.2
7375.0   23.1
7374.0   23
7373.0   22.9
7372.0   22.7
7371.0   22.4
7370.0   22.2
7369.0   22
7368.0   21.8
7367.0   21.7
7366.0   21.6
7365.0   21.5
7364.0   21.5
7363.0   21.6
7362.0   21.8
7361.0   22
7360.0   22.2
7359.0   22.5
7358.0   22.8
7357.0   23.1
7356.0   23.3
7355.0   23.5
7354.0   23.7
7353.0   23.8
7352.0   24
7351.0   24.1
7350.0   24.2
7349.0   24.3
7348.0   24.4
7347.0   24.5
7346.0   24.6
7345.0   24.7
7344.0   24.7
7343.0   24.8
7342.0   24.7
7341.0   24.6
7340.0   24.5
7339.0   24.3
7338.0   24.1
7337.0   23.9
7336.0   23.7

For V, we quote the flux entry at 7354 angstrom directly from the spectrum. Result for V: 23.7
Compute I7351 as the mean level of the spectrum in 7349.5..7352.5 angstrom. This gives 24.1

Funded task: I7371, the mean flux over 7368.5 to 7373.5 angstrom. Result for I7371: 22.4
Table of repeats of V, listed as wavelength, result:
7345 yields 24.7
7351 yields 24.1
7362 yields 21.8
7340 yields 24.5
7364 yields 21.5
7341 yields 24.6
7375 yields 23.1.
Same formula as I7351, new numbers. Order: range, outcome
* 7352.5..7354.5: 23.8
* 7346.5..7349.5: 24.4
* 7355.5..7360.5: 22.8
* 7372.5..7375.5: 23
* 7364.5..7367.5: 21.6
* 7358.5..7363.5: 22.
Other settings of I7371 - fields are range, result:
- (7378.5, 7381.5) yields 23.1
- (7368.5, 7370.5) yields 22.1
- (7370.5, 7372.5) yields 22.5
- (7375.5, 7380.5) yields 23.2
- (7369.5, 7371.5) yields 22.3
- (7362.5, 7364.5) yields 21.6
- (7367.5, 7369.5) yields 21.9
